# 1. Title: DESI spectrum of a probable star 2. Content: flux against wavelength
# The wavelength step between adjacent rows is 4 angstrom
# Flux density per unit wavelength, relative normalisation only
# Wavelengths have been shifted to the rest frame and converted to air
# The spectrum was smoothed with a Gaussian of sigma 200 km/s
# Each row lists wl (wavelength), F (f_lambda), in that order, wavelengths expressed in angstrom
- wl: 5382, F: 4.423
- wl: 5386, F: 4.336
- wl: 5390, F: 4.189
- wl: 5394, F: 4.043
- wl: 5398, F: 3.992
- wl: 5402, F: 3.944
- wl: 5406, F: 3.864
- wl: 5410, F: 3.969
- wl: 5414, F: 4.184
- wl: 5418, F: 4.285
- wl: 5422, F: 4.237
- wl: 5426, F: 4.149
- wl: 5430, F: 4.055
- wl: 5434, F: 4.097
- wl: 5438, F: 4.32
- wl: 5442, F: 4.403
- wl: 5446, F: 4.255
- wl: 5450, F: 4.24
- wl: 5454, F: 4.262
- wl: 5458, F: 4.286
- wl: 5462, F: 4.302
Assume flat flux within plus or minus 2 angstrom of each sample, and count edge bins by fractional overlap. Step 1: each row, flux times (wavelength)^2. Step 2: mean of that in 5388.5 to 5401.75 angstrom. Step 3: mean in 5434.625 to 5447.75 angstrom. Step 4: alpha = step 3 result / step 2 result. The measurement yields 1.1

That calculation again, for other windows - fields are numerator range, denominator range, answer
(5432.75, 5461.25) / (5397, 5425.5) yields 1.06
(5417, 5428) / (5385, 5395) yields 1.02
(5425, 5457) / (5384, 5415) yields 1.06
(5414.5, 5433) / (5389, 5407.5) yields 1.05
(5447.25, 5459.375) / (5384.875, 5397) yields 1.05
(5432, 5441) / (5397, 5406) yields 1.09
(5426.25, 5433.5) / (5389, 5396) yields 1.01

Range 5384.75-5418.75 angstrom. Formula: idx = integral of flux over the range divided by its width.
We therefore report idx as 4.08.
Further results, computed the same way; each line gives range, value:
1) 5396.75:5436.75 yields 4.08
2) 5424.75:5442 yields 4.18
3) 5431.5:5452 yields 4.26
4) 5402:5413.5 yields 3.96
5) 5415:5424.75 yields 4.24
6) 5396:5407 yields 3.94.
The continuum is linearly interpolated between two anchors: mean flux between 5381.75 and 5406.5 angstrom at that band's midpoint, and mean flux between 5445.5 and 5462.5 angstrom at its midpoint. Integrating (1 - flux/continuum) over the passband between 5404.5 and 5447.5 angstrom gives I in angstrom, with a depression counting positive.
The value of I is 0.25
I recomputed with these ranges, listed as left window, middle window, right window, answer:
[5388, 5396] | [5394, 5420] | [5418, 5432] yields 0.62 angstrom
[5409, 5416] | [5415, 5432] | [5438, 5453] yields -0.09 angstrom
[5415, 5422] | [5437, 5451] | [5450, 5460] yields -0.14 angstrom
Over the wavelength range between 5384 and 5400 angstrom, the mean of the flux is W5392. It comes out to 4.14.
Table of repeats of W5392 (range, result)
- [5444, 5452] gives 4.25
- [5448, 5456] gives 4.25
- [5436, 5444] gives 4.36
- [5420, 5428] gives 4.19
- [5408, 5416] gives 4.08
